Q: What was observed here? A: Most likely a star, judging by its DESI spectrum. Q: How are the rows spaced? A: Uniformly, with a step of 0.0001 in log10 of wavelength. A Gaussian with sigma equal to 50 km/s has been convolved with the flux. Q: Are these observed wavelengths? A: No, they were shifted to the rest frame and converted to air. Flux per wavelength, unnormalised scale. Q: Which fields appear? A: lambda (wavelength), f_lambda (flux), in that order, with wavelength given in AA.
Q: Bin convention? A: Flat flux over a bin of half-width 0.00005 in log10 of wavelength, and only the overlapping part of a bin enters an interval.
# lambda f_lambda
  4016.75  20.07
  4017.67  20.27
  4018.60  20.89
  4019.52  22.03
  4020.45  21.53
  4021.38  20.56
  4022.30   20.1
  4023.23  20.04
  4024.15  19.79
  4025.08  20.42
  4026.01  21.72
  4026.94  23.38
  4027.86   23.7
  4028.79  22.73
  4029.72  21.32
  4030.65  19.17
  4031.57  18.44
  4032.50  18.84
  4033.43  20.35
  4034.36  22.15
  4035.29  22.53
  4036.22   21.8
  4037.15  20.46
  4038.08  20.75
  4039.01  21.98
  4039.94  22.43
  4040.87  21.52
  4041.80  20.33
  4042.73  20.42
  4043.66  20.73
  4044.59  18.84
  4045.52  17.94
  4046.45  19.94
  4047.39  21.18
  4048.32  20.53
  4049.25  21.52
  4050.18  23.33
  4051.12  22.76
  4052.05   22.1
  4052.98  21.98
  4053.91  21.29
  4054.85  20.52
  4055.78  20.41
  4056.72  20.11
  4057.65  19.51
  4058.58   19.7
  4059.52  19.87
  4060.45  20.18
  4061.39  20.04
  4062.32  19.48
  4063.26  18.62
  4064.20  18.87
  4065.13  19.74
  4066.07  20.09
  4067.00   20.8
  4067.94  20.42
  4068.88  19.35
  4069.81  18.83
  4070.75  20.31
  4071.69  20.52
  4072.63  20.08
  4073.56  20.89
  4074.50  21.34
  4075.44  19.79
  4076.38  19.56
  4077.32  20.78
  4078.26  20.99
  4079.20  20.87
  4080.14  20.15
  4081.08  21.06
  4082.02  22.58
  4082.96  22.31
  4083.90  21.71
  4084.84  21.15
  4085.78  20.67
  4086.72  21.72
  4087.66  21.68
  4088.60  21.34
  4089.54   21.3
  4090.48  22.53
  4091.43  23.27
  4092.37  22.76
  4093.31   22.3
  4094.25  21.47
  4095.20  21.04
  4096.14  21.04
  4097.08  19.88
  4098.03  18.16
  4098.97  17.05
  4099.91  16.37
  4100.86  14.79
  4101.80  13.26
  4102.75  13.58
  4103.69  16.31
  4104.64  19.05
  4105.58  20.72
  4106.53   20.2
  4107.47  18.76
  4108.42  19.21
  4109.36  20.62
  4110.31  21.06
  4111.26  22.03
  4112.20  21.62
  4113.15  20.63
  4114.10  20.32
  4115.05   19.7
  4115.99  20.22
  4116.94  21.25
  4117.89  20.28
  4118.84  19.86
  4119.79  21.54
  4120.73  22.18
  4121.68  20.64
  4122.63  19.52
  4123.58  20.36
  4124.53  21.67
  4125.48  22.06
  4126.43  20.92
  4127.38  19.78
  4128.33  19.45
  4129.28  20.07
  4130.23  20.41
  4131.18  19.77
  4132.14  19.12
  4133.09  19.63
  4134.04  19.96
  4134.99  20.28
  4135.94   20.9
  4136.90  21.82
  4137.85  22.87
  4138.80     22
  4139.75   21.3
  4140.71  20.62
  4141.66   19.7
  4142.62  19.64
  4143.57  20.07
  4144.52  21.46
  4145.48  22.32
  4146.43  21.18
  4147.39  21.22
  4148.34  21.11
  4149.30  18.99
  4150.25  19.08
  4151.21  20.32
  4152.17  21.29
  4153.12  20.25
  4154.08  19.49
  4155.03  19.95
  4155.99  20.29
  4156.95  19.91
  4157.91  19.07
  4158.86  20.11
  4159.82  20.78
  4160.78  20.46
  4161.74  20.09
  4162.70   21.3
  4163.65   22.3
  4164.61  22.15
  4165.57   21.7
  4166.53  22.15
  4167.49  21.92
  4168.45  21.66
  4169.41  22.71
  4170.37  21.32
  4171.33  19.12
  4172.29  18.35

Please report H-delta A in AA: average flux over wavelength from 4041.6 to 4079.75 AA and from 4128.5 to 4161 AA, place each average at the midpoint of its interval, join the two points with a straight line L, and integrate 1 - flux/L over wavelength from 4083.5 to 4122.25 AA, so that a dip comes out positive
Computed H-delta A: 0.6 AA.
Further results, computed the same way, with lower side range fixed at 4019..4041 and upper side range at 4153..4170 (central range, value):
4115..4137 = 0.5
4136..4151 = 0.1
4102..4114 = 0.9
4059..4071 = 0.8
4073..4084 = 0.0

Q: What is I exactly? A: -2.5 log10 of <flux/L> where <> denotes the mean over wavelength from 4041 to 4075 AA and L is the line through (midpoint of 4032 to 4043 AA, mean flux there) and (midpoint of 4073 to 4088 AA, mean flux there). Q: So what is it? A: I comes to 0.04 mag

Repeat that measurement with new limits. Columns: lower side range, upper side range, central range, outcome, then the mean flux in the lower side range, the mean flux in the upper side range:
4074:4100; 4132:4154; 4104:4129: 0.016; 21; 20.7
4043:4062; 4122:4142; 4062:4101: 0.007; 20.6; 20.6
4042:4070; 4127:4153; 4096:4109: 0.157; 20.3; 20.5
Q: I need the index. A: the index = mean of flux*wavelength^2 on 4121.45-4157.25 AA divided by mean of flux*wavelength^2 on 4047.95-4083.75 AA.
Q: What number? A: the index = 1.0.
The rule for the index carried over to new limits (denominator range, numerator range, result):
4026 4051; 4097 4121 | 0.94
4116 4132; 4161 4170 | 1.08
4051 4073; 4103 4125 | 1.03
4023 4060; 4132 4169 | 1.05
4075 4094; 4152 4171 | 1.01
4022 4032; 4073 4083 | 1.02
